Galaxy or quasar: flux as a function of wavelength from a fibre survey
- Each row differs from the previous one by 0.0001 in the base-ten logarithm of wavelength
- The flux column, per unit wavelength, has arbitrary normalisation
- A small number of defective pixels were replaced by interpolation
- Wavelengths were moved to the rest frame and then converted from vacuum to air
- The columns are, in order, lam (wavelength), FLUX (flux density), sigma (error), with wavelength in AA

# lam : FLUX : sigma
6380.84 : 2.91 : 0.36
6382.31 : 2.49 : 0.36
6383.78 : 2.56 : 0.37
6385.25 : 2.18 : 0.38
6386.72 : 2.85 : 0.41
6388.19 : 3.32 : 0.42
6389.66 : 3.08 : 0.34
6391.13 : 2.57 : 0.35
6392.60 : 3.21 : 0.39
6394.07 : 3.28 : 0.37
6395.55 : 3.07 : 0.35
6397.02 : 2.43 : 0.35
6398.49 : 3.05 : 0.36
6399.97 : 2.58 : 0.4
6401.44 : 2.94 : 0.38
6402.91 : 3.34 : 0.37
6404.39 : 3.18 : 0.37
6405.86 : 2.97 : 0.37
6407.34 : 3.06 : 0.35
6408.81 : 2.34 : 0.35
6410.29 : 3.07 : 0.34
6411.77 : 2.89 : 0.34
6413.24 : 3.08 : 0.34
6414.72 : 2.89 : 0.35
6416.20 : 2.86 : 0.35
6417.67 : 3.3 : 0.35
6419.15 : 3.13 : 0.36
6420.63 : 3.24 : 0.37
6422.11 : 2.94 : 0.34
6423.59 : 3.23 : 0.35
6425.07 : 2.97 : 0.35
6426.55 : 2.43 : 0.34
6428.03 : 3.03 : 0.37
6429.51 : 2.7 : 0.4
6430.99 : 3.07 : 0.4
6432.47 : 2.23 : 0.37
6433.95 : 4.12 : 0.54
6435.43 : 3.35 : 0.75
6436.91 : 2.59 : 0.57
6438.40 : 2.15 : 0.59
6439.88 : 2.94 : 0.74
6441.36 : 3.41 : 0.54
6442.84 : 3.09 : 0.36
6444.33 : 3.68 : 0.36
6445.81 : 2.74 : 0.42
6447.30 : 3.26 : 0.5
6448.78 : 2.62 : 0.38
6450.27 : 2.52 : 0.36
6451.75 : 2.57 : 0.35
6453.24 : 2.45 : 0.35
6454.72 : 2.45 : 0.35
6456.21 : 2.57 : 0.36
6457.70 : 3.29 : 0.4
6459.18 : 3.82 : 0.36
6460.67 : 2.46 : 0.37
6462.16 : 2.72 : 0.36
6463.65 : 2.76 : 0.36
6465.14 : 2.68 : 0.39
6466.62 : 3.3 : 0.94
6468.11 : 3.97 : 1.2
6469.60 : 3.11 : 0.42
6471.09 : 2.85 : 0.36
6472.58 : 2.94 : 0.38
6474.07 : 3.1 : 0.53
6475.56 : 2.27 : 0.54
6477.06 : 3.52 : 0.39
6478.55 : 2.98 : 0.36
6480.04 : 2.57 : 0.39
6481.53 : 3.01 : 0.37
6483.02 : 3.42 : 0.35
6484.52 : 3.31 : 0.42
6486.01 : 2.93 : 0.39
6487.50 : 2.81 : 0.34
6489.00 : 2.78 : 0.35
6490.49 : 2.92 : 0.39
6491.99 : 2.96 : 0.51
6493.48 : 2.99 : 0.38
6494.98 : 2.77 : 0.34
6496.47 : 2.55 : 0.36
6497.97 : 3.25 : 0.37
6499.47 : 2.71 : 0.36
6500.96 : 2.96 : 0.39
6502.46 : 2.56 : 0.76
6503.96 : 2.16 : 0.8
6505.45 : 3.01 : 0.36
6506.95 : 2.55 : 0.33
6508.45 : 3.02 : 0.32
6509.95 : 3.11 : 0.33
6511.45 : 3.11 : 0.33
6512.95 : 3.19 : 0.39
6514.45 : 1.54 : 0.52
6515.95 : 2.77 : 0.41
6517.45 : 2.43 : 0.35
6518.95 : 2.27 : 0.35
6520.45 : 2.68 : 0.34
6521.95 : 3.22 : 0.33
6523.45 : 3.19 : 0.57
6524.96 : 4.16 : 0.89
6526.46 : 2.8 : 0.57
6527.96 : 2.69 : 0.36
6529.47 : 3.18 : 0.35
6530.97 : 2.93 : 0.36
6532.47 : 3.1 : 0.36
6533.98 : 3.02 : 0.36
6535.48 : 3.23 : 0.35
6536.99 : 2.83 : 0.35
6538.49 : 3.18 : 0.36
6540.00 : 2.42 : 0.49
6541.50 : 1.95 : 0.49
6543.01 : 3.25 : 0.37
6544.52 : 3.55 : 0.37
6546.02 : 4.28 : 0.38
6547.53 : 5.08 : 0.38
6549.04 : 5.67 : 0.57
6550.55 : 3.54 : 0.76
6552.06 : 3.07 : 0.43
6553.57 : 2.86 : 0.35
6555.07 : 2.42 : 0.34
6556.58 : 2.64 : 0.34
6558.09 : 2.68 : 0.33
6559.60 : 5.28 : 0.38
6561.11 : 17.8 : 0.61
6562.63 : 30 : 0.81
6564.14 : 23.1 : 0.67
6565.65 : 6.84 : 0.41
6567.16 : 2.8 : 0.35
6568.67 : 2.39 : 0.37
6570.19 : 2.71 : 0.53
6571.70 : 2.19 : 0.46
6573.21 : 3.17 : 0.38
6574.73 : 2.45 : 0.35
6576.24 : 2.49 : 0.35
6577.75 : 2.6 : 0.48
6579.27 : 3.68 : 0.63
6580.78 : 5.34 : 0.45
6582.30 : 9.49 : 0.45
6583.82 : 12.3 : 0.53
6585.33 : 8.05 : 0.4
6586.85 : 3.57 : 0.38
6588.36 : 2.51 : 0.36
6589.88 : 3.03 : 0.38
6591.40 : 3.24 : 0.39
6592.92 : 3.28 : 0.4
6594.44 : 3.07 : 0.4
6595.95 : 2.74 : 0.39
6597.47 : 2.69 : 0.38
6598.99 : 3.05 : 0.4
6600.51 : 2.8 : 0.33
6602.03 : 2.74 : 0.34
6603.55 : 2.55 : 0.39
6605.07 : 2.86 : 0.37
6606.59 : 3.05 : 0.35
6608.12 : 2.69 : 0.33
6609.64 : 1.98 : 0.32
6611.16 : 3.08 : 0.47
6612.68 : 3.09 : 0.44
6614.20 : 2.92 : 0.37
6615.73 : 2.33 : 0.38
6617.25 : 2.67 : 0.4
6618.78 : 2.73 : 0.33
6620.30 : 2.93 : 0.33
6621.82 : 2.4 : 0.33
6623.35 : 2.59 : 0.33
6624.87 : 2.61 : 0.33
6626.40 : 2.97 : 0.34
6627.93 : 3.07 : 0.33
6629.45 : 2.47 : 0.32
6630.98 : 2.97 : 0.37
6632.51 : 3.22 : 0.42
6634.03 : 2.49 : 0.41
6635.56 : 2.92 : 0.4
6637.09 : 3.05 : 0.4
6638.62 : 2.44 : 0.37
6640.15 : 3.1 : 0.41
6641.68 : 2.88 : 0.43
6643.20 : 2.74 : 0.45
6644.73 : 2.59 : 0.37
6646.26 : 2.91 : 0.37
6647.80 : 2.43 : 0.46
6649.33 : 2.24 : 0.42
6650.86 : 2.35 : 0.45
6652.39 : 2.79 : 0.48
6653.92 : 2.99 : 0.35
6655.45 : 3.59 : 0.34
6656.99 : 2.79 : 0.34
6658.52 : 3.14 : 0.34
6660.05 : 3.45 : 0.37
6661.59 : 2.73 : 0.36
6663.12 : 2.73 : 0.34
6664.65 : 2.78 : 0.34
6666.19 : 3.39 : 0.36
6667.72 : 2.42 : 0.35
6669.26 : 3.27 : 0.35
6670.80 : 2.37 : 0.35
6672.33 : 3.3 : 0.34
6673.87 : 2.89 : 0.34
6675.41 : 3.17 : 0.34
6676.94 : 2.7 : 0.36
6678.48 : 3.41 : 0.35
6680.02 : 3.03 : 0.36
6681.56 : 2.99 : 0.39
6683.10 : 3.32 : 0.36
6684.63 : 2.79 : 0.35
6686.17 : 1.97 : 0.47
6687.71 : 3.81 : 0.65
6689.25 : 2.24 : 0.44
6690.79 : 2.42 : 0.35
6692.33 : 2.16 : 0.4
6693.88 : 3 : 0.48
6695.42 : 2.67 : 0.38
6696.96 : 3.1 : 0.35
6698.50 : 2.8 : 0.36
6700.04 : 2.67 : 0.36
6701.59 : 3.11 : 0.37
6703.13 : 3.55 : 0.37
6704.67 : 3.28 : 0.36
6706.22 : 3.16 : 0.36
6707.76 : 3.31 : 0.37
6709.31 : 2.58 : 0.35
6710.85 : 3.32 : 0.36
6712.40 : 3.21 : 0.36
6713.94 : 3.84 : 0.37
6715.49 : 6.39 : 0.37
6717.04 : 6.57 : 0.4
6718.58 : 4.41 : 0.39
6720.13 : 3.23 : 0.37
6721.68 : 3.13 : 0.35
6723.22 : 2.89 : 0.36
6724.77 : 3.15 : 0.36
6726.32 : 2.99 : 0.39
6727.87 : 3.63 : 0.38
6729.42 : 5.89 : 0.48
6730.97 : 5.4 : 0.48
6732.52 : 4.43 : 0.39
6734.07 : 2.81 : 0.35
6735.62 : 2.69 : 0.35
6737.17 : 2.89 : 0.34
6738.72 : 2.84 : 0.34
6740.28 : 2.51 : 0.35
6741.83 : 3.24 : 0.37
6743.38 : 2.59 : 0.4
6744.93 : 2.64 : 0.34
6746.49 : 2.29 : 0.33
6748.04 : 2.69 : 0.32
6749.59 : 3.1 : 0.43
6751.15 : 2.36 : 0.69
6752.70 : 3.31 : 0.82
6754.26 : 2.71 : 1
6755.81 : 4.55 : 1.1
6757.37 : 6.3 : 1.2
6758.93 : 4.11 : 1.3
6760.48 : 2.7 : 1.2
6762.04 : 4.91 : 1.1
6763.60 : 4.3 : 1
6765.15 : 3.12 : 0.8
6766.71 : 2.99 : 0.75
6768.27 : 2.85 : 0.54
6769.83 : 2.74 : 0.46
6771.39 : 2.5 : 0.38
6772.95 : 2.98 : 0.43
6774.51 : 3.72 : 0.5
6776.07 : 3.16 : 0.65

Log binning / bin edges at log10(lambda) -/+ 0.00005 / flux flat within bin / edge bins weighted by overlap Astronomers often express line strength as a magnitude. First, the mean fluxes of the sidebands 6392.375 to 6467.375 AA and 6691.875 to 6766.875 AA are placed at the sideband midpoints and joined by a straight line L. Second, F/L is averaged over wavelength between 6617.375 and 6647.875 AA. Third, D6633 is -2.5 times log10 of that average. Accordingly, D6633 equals 0.185 mag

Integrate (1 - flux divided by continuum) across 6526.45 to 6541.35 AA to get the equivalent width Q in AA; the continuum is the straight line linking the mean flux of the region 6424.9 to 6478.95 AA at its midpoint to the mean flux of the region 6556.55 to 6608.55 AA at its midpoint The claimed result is 5.41 AA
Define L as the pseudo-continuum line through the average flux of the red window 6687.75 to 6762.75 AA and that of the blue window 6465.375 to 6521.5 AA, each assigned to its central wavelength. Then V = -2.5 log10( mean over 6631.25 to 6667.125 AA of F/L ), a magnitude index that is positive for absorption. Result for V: 0.14 mag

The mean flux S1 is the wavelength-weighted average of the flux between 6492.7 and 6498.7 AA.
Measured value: 2.89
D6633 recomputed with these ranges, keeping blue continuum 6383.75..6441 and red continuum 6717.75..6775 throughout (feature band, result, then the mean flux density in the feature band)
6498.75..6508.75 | 0.14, 2.7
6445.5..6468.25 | 0.05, 2.86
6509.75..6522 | 0.16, 2.65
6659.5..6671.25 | 0.14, 2.89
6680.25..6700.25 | 0.19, 2.78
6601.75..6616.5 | 0.18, 2.73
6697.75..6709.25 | 0.08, 3.09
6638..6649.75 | 0.21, 2.68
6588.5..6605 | 0.10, 2.9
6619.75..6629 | 0.17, 2.75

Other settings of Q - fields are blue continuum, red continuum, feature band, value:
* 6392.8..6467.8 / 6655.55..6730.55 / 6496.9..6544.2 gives 3.0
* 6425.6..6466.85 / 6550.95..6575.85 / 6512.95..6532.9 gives 9.7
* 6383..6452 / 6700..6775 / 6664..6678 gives 1.8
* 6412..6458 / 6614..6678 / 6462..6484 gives -0.9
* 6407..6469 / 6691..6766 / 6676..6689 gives 1.6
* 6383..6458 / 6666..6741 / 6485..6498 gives 0.6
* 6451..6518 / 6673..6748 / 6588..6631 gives 4.1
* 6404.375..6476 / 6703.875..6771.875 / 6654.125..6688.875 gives 4.1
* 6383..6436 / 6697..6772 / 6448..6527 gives 5.1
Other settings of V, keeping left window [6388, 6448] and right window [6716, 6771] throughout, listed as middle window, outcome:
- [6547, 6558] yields -0.10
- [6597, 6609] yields 0.18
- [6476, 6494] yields 0.03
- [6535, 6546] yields 0.07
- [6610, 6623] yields 0.21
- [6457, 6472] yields -0.01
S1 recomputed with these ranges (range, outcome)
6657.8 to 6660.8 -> 3.3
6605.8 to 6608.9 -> 2.86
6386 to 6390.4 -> 3.09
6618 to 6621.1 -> 2.83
